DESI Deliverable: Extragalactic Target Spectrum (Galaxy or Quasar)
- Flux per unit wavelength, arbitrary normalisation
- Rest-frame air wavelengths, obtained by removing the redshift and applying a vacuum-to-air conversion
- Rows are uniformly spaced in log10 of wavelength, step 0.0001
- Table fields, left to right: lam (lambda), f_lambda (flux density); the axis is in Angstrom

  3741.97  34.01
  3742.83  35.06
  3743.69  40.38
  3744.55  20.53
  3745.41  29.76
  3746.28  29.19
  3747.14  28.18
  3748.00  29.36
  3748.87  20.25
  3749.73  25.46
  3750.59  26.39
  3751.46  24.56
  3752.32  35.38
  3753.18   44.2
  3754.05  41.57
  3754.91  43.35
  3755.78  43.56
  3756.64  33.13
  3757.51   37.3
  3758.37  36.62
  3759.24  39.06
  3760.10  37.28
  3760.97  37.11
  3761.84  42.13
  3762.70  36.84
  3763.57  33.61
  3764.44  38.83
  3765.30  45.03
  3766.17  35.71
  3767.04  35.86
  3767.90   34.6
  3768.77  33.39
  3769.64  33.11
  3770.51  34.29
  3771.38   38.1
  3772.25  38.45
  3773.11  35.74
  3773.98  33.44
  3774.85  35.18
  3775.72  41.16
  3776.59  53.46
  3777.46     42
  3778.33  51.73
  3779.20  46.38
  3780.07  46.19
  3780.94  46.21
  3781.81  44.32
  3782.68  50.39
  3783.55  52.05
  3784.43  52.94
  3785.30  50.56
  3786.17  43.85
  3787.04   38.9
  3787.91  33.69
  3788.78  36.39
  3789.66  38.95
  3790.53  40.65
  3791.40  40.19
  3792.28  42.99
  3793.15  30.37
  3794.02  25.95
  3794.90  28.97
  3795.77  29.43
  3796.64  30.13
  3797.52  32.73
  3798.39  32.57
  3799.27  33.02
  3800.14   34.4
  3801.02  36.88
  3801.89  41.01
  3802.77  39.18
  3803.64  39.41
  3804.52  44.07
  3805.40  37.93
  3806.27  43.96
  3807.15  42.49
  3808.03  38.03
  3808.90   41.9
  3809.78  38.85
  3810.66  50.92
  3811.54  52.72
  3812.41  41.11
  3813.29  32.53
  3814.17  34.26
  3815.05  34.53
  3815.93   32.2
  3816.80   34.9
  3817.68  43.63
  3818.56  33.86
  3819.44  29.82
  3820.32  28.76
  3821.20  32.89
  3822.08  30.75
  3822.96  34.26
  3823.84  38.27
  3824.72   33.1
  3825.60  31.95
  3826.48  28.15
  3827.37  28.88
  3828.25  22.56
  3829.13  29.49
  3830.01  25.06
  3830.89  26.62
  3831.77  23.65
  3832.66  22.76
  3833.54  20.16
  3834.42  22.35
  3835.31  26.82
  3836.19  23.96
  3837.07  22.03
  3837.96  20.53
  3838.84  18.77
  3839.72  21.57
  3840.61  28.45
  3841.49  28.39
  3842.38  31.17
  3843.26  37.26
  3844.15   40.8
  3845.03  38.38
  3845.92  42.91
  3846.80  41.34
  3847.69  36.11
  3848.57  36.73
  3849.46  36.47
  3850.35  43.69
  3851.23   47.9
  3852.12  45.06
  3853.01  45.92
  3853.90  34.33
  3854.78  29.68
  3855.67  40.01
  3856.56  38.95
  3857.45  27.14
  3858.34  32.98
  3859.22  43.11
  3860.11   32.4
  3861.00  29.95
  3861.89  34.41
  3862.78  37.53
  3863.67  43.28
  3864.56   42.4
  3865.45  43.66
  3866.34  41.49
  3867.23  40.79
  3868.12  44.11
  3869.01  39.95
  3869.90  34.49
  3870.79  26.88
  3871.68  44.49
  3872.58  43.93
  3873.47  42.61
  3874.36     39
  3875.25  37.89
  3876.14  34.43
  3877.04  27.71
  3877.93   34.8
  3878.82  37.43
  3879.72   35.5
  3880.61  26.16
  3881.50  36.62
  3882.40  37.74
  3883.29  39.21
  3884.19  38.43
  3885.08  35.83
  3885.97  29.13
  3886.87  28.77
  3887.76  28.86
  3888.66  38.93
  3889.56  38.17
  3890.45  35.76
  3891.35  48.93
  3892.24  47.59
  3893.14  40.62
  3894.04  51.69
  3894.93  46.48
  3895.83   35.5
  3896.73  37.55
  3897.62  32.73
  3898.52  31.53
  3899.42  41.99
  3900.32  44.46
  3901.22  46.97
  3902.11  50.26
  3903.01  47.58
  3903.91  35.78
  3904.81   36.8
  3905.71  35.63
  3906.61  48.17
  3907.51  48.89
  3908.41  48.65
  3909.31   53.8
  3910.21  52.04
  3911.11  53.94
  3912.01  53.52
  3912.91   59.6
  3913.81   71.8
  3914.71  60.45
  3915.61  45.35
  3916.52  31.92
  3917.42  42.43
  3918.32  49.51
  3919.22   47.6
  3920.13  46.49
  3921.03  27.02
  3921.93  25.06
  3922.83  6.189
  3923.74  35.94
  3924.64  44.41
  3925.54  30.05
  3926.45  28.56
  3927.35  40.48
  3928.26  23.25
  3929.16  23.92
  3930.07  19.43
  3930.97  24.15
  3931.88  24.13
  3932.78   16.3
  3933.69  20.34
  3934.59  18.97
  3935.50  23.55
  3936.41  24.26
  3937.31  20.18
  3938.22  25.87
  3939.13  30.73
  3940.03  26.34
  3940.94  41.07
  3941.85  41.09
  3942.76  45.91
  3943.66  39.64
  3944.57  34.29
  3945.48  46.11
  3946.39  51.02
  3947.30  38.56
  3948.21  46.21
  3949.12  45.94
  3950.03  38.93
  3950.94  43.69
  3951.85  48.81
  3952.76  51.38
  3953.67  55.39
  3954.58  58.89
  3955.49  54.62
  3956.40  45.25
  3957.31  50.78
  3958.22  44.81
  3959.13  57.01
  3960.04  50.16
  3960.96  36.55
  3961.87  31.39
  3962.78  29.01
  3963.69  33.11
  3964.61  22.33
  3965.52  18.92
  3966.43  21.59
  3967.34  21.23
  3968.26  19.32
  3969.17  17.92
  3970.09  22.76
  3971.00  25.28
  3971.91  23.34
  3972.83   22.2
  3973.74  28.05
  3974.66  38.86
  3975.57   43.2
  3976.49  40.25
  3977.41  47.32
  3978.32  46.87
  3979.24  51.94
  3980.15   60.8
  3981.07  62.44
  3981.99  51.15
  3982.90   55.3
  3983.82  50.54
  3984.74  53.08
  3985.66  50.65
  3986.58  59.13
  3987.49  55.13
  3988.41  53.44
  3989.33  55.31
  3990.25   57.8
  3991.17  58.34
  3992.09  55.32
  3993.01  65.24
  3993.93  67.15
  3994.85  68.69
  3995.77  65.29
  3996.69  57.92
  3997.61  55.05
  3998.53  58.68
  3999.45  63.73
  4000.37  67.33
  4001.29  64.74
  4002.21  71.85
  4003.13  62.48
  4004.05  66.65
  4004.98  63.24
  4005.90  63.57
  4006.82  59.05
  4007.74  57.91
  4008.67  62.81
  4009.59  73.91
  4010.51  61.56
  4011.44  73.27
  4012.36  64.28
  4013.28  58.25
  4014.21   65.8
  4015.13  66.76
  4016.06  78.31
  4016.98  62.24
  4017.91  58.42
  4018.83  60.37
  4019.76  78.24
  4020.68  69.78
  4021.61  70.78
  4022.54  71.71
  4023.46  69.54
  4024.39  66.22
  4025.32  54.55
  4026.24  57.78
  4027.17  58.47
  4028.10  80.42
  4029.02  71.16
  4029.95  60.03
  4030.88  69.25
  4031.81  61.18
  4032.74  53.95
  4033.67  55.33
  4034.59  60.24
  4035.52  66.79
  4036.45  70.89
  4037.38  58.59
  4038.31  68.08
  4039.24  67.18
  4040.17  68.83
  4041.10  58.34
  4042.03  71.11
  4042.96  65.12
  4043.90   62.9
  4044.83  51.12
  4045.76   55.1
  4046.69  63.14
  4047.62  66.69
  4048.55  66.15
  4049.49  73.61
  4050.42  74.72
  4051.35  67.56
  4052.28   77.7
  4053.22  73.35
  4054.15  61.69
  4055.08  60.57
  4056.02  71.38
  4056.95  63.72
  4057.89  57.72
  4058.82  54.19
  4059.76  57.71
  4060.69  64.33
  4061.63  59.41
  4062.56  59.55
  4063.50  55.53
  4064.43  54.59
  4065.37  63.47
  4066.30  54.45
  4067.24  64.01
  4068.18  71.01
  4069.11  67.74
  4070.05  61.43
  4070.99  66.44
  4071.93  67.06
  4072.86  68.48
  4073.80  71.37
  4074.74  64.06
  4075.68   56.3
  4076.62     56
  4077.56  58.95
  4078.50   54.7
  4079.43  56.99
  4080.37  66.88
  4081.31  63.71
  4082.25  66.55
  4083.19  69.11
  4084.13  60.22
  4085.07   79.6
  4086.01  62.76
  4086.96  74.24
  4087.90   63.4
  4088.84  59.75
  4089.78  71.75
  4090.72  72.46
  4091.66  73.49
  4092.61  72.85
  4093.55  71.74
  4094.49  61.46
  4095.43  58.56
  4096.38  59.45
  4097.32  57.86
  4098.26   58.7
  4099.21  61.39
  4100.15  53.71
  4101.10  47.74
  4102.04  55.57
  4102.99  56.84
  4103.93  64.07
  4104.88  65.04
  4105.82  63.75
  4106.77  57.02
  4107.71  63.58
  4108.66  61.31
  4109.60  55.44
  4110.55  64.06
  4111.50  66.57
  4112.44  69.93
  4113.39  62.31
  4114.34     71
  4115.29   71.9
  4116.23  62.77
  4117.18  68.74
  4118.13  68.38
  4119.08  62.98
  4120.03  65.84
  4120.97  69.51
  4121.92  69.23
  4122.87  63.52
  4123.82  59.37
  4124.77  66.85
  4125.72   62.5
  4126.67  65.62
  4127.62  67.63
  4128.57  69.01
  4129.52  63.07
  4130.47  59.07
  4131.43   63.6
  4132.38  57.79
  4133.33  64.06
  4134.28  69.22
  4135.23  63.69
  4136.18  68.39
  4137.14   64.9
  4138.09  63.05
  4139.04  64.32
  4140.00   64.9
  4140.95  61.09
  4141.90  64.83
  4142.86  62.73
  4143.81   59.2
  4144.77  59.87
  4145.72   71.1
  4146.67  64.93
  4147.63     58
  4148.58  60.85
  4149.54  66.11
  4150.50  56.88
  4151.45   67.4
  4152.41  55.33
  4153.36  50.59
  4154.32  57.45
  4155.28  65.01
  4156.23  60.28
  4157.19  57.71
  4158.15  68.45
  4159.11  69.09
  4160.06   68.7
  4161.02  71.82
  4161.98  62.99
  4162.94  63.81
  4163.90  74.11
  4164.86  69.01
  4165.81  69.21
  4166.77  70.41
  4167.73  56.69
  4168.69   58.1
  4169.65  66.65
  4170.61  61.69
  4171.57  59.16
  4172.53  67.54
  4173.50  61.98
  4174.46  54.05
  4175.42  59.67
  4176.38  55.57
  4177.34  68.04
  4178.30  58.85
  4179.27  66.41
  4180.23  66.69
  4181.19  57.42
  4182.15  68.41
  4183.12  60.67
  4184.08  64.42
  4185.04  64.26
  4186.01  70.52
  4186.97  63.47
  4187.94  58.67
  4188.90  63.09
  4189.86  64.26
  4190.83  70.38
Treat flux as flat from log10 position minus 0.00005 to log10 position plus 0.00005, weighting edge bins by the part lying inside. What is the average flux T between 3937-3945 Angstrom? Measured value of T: 34.1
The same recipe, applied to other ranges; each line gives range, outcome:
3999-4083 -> 64.3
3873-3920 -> 42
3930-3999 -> 41.8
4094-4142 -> 63.2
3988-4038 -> 63.9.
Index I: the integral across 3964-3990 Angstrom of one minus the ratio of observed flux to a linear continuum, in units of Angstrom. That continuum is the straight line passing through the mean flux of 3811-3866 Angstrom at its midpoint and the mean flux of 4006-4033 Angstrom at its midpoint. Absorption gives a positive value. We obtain 8.1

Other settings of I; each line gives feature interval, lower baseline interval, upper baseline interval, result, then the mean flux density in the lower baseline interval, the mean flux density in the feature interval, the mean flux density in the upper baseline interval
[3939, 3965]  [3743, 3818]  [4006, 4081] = 5.69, 37.9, 42.9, 64.1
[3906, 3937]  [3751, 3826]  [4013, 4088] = 8.49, 38.4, 37.2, 64.4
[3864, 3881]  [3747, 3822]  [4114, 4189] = 2.43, 38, 37.8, 63.9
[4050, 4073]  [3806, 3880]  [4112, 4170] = -2.96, 34.9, 63.8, 64.4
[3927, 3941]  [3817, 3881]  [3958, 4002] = 5.76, 33.9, 24.6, 46.1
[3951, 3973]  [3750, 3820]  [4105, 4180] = 6.37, 38.7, 36.2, 63.8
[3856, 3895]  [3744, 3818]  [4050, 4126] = 6.98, 37.9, 37.7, 63.8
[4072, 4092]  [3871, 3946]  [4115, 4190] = -3.20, 37.6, 65.3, 63.8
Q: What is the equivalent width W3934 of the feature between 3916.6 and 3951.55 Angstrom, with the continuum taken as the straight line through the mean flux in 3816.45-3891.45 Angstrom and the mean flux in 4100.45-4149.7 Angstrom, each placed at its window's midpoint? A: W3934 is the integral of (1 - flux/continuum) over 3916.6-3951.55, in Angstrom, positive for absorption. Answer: 8.0 Angstrom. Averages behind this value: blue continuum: 34.2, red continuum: 63.7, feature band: 33.2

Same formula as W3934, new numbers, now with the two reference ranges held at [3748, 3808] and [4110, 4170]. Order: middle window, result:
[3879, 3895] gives 2.89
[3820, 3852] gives 8.81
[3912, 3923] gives 0.94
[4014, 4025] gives -2.43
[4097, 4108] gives 0.54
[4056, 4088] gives -1.82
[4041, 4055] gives -1.97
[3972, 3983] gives 1.69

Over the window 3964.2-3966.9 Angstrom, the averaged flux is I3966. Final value 21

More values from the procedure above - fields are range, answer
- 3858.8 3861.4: 35.1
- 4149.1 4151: 61.5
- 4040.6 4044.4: 64.2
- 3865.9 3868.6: 42.1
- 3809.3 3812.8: 45.9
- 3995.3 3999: 59.3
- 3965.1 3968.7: 20.3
